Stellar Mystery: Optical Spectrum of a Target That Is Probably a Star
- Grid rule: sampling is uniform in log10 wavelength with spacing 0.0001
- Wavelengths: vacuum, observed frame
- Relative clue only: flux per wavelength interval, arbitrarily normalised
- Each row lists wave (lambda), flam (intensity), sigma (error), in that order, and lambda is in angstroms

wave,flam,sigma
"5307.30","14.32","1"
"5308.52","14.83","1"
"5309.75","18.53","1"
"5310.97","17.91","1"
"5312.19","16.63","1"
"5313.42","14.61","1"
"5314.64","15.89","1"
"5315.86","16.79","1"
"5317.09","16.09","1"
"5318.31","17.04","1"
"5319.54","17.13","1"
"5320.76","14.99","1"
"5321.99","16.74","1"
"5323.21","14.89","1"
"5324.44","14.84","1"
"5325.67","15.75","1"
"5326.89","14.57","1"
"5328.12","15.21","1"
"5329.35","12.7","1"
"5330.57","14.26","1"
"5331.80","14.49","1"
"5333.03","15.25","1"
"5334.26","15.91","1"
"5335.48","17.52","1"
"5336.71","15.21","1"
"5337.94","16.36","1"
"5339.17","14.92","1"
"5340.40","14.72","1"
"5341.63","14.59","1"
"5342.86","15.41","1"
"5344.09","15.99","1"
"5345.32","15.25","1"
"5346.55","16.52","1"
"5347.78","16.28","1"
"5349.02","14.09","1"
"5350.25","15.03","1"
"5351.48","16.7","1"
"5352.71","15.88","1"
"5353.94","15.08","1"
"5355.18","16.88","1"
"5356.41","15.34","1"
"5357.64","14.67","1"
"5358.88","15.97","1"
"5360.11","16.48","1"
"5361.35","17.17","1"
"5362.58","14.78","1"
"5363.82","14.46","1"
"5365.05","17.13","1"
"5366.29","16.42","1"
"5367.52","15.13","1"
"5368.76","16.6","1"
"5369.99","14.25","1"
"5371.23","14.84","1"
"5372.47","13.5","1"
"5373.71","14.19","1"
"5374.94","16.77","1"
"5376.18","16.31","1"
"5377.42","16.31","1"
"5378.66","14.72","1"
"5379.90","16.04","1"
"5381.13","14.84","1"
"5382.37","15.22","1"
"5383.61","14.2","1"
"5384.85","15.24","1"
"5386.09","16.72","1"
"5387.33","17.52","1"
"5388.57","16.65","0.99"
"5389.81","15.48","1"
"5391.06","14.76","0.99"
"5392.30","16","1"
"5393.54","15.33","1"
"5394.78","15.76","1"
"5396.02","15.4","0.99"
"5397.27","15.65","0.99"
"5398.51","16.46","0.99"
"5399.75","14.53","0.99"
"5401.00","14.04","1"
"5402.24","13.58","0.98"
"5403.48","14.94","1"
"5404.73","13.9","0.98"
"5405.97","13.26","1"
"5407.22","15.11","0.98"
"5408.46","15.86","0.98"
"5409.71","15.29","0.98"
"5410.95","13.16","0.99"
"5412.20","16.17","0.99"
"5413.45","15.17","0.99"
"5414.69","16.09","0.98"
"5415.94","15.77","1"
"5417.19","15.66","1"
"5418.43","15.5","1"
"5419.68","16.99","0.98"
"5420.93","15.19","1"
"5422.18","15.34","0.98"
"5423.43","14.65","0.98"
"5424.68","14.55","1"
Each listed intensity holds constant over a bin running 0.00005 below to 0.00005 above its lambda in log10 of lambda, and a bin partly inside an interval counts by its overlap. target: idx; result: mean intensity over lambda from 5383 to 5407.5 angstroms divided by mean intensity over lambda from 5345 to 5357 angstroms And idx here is 0.97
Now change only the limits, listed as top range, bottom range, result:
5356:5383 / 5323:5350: 1.02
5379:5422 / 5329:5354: 1.00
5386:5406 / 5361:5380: 0.99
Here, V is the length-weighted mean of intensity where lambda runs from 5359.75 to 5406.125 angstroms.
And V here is 15.4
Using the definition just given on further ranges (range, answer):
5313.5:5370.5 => 15.6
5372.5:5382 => 15.5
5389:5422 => 15.2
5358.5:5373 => 15.6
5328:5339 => 15.2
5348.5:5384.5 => 15.5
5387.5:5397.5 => 15.7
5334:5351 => 15.6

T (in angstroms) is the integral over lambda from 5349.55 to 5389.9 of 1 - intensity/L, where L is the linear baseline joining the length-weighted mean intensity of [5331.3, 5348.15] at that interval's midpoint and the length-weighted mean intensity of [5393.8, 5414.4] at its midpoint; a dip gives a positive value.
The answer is -1.0 angstroms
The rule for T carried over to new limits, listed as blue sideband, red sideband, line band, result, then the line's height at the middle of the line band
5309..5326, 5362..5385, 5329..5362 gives 0.5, 15.8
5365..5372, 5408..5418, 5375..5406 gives 0.2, 15.5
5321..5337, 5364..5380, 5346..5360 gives -0.3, 15.4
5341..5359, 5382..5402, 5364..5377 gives 0.0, 15.5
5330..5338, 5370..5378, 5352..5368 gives -0.5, 15.3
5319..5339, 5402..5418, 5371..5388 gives -0.4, 15.1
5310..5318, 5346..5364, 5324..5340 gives 1.0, 16.1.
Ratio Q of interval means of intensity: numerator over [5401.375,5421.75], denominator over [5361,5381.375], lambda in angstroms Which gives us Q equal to 0.97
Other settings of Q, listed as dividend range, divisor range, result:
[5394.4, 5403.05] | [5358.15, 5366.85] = 0.94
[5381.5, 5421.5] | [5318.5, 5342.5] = 1.00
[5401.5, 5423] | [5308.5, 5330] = 0.95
